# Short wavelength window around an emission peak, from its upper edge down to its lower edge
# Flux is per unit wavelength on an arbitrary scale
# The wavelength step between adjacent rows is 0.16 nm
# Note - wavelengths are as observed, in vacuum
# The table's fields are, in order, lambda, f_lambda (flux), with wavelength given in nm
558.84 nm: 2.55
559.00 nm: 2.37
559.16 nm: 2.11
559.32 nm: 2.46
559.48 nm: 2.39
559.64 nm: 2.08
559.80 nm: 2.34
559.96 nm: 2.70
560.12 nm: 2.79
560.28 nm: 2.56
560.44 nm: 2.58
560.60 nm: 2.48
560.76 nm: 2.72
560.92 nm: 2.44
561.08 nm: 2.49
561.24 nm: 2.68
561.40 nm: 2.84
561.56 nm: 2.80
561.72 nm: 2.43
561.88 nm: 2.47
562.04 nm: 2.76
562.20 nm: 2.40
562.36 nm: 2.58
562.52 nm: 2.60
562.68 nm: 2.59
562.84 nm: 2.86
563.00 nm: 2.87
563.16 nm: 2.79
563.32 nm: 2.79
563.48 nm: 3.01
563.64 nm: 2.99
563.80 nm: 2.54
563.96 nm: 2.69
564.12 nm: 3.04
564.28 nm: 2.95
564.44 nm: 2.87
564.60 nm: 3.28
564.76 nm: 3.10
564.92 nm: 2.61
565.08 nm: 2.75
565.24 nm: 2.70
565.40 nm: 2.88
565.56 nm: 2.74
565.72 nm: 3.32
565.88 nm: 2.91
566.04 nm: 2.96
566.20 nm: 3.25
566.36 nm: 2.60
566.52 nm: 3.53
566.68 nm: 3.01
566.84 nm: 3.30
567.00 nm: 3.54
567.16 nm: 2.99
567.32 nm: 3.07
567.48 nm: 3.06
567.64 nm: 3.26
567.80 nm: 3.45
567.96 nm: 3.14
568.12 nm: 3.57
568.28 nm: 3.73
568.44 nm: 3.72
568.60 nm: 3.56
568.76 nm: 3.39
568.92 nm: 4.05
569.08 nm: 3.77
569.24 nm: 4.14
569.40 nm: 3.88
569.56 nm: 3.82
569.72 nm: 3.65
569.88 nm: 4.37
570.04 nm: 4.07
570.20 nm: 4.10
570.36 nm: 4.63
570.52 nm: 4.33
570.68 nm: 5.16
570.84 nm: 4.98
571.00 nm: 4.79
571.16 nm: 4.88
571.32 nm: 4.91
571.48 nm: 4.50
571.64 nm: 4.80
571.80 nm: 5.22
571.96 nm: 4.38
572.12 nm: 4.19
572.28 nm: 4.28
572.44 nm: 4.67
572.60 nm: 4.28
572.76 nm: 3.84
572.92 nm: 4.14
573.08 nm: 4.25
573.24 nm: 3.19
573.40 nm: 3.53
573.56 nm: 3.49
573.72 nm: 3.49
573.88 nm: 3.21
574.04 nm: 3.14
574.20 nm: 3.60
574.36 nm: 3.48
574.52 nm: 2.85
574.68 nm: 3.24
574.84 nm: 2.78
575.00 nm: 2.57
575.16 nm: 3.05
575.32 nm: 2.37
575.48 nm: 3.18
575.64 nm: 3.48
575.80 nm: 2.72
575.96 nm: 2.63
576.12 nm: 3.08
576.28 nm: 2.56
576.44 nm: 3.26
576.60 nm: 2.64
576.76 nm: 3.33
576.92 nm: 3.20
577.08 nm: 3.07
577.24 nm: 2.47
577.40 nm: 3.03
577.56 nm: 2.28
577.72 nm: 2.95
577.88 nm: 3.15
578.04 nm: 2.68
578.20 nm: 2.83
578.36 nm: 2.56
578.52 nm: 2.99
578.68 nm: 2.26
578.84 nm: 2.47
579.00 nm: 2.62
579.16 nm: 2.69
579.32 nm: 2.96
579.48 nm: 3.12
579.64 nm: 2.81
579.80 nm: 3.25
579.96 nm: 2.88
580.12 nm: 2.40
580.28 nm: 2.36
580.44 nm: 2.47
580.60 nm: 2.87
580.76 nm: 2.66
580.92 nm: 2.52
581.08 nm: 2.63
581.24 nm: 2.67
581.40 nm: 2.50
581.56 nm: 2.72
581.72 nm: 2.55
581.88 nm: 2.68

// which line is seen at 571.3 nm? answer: C IV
